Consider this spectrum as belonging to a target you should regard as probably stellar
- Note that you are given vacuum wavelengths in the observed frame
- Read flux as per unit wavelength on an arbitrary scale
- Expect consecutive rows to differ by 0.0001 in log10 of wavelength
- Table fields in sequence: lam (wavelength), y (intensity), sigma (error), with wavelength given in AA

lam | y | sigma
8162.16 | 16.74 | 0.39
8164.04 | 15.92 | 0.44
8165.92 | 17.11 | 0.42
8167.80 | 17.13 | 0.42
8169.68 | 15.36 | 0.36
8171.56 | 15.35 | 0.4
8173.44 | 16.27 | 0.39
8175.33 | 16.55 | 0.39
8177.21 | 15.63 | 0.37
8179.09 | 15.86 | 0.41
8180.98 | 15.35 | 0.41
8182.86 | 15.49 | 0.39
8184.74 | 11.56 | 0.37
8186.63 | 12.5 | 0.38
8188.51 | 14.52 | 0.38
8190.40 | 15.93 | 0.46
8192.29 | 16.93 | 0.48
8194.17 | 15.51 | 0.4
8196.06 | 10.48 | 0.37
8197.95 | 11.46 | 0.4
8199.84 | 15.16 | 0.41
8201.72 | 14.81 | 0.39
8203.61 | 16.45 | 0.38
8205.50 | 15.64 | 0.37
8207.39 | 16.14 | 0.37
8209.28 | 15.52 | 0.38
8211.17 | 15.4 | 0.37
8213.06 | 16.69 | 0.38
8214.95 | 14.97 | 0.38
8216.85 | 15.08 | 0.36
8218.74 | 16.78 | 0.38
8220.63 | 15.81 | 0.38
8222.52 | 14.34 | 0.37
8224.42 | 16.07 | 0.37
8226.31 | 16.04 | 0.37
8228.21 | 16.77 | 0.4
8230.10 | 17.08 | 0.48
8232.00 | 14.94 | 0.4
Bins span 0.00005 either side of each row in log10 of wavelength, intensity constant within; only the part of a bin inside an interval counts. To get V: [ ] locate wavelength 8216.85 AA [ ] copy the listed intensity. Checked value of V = 15.08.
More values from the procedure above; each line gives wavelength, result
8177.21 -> 15.63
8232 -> 14.94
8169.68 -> 15.36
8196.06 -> 10.48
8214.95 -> 14.97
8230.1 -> 17.08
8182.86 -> 15.49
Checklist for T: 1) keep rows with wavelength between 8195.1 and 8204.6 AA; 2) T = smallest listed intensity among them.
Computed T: 10.48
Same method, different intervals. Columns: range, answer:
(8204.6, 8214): 15.4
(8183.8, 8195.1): 11.56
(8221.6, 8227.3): 14.34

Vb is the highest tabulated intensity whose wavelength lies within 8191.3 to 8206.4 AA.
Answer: 16.93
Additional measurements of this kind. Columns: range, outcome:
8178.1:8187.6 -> 15.86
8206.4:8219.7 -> 16.78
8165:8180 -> 17.13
